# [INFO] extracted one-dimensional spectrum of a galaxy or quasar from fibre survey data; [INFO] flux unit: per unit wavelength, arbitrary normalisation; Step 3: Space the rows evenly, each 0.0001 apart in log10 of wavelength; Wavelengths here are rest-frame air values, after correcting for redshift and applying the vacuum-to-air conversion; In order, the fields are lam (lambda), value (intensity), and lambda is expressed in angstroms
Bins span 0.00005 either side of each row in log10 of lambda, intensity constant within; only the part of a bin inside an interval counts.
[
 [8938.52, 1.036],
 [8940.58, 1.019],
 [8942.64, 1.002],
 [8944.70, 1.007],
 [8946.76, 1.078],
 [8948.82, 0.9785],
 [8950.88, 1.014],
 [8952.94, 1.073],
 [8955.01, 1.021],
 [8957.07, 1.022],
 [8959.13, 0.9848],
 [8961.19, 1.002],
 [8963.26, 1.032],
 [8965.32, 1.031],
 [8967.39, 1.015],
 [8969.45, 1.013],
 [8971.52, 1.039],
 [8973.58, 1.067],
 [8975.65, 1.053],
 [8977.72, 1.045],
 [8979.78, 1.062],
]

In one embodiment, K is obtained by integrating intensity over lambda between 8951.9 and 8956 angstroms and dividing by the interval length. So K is 1.05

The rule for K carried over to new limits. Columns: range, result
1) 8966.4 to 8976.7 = 1.04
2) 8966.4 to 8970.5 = 1.01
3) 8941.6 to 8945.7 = 1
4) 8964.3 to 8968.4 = 1.02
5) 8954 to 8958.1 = 1.02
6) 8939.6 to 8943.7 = 1.01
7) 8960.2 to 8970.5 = 1.02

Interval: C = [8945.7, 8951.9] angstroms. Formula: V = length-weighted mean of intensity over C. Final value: 1.02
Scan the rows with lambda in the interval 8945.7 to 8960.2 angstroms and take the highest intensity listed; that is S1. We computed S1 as 1.078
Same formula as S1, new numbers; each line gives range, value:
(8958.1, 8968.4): 1.032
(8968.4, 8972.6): 1.039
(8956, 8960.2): 1.022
